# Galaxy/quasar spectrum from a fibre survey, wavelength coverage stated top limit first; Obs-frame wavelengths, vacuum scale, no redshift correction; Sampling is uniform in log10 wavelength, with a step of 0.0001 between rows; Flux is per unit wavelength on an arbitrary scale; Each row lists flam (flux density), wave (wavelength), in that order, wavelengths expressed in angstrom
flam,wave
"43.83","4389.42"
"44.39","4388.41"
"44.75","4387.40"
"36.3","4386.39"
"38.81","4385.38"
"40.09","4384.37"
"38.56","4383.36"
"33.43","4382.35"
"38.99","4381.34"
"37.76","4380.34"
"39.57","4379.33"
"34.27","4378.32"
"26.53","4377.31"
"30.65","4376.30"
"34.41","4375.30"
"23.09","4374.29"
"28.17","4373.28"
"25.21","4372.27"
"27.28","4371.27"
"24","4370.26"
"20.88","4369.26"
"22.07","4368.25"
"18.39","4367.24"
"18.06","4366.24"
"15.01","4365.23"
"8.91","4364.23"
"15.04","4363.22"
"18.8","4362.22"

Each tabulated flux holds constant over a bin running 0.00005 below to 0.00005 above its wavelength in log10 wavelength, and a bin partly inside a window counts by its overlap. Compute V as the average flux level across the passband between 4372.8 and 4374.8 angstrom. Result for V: 25.5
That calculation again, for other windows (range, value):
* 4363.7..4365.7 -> 11.9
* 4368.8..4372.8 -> 24.4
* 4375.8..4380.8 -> 33.7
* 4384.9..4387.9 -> 40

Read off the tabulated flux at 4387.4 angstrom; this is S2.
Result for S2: 44.75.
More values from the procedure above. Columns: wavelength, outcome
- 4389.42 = 43.83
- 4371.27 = 27.28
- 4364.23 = 8.91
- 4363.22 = 15.04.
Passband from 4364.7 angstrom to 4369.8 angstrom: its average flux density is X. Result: 18.9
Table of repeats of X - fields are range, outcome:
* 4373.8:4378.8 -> 29.8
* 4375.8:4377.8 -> 28.6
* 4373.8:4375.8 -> 28.8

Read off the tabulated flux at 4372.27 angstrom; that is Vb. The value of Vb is 25.21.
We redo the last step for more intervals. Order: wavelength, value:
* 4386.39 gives 36.3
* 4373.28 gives 28.17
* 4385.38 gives 38.81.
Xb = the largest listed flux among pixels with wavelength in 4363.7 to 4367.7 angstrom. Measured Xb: 18.39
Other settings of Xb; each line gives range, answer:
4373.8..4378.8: 34.41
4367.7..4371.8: 27.28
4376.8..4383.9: 39.57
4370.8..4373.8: 28.17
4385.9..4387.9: 44.75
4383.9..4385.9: 40.09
